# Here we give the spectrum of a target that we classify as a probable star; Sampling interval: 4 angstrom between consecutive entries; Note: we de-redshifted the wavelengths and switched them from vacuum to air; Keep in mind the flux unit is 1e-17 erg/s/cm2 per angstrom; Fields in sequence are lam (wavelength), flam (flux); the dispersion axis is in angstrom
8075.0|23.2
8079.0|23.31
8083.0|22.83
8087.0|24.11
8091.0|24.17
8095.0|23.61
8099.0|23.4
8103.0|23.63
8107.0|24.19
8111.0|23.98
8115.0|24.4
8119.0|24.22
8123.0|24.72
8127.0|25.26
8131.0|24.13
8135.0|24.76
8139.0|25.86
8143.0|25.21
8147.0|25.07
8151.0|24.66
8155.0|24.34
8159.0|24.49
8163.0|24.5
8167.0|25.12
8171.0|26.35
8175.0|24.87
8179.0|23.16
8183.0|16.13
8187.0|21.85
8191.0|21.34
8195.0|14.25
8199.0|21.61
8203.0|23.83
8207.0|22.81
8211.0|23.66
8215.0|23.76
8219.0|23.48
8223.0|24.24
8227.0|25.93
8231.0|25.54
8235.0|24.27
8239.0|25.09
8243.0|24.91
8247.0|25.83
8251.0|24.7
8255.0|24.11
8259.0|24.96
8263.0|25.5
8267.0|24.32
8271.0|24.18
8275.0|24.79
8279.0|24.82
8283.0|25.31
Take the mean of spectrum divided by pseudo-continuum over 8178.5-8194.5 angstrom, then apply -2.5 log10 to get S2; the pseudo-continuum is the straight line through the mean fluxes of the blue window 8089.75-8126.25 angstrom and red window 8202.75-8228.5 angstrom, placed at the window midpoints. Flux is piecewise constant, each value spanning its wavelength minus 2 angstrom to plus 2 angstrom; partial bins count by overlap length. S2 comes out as 0.21 mag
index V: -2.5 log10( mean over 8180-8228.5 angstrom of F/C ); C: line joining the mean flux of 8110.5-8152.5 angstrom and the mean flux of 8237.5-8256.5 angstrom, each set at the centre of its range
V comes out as 0.14 mag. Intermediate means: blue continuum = 24.8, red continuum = 24.9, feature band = 21.9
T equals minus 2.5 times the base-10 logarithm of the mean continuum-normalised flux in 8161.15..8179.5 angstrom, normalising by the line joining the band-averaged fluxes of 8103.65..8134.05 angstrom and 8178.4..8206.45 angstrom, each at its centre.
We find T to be -0.16 mag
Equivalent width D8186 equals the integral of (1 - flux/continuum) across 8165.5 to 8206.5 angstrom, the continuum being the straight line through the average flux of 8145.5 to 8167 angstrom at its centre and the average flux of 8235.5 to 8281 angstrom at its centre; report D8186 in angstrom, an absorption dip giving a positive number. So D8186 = 4.7 angstrom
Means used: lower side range 24.6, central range 21.8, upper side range 24.8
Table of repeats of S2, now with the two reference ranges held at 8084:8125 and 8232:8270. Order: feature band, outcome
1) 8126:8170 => -0.03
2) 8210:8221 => 0.05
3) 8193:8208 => 0.20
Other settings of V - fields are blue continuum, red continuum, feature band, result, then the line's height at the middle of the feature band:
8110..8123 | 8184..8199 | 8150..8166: -0.142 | 21.5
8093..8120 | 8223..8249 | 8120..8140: -0.032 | 24.1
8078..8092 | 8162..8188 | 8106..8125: -0.040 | 23.4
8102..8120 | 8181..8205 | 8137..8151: -0.132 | 22.4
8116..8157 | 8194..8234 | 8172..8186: 0.102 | 23.9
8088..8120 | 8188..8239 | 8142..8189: -0.018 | 23.4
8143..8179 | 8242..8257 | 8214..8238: 0.012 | 24.9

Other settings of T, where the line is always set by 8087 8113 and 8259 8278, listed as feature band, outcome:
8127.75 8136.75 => -0.02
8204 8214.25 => 0.05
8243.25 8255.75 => -0.01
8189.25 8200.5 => 0.27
